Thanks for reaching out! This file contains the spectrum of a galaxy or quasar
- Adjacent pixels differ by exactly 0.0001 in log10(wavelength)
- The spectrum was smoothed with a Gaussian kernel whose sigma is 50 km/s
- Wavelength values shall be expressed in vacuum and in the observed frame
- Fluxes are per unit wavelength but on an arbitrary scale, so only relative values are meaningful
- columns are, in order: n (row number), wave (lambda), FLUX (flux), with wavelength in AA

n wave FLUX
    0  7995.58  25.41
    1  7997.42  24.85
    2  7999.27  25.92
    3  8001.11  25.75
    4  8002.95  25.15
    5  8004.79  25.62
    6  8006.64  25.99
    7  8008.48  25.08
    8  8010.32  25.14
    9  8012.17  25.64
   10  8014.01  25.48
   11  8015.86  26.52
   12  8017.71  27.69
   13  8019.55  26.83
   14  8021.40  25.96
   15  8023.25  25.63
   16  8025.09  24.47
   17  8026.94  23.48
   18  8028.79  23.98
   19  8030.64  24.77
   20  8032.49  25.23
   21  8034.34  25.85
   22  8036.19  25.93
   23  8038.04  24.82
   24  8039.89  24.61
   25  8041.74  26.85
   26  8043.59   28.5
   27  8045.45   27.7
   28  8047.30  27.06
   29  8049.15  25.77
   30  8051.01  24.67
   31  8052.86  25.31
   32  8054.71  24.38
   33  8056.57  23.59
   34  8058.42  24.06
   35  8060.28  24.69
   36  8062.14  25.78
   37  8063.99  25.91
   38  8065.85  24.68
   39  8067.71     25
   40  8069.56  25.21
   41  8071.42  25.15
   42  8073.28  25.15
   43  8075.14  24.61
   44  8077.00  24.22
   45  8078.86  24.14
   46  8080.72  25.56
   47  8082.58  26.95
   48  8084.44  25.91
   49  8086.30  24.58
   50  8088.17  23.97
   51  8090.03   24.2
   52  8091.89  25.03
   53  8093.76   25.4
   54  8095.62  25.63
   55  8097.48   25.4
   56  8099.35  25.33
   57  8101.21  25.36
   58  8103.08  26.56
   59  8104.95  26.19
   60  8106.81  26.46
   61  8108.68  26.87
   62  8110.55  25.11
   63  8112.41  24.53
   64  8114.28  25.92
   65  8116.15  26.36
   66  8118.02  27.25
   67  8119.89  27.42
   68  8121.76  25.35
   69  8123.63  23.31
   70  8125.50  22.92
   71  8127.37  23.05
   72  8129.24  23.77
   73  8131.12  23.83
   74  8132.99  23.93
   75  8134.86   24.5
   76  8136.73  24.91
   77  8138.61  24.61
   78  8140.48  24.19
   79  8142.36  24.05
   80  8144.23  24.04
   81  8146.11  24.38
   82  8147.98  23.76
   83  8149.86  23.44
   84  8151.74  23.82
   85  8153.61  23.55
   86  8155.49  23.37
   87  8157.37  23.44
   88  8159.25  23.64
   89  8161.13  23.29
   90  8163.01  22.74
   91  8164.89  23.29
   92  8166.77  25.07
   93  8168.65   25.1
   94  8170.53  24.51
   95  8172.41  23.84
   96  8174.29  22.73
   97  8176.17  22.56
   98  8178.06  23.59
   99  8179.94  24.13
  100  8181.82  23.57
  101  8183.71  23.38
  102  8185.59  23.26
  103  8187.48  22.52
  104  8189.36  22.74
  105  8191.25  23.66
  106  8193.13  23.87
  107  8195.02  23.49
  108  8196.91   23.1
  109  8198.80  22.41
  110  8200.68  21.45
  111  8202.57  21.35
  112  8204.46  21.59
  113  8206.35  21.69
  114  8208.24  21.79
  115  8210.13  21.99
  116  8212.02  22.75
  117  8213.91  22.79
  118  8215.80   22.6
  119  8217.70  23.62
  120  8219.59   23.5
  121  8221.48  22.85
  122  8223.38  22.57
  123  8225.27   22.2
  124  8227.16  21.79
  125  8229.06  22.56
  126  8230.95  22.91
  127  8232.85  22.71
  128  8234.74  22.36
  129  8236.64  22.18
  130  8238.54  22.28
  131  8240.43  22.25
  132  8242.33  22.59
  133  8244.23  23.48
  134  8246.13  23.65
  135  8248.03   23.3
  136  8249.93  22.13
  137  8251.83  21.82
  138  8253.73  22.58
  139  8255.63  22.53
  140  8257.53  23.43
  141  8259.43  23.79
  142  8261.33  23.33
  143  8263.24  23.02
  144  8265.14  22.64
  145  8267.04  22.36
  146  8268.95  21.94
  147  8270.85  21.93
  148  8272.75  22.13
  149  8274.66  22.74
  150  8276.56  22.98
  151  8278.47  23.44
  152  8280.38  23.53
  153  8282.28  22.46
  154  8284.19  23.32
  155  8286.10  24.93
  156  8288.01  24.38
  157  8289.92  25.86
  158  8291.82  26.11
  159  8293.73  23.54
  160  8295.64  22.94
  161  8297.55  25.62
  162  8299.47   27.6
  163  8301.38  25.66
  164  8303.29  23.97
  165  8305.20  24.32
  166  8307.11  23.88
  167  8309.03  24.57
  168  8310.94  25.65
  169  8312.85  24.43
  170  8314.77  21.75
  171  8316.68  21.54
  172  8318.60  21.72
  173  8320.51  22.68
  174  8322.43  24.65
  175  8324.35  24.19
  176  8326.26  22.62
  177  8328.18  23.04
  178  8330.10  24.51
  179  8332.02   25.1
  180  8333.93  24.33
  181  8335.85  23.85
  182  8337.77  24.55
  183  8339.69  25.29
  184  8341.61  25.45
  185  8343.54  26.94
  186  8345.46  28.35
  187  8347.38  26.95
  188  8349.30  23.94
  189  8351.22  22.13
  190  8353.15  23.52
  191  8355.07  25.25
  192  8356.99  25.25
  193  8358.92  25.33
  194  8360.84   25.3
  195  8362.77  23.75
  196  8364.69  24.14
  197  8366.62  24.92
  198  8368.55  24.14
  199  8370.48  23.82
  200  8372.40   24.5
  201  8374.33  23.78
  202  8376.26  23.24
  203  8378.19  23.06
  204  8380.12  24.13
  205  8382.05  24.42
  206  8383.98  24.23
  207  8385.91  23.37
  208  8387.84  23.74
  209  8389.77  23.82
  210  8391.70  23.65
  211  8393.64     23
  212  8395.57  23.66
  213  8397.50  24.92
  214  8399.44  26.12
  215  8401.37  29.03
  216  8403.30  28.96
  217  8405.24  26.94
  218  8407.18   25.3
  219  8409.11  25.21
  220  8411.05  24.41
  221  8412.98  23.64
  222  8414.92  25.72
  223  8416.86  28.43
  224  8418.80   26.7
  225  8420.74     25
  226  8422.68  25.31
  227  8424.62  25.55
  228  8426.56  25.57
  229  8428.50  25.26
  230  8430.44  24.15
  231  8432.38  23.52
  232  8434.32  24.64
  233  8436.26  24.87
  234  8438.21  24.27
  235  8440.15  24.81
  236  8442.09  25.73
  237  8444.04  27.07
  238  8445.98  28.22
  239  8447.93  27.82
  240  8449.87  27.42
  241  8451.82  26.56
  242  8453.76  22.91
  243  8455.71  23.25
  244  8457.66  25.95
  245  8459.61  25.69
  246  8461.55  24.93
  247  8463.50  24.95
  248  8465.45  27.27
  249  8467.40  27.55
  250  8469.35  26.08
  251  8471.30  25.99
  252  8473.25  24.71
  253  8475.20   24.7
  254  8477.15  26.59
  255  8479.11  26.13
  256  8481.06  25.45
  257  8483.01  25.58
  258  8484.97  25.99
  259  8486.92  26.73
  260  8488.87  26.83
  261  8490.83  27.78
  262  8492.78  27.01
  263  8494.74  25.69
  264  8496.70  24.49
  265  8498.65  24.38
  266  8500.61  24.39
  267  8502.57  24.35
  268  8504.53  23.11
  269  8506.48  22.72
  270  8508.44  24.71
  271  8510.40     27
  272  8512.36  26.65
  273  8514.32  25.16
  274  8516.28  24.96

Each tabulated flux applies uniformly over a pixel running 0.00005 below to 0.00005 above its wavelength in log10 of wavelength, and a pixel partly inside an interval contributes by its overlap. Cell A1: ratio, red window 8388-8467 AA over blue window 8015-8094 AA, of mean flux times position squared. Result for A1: 1.10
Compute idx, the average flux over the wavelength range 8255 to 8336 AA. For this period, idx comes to 23.7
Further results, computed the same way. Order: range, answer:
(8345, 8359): 25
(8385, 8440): 25.2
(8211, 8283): 22.7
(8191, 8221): 22.6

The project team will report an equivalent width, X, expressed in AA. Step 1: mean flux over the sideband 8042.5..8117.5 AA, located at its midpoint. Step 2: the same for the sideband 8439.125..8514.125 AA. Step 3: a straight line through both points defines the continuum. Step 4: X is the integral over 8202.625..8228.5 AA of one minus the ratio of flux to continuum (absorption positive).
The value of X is 3.2 AA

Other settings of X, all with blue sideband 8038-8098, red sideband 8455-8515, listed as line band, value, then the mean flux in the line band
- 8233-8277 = 4.75 AA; 22.7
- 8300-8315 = 0.56 AA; 24.5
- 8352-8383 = 1.47 AA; 24.3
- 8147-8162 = 1.07 AA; 23.5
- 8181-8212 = 3.37 AA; 22.6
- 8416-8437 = 0.14 AA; 25.4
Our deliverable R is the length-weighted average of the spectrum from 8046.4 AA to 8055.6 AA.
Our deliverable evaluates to 25.5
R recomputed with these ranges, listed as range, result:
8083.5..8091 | 24.7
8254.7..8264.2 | 23.2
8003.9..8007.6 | 25.8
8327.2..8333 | 24.2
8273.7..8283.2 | 23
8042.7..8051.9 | 26.7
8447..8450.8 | 27.7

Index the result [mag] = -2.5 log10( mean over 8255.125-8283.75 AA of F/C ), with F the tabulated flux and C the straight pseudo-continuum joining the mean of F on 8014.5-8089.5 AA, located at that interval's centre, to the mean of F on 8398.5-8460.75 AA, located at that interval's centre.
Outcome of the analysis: 0.12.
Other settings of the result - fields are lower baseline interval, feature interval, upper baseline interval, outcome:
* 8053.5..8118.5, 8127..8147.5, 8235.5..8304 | 0.027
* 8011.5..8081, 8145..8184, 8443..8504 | 0.081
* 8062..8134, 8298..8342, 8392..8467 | 0.057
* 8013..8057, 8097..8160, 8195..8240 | -0.032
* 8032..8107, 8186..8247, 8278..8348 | 0.101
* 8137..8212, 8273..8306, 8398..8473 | 0.006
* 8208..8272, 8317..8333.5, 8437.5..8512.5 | 0.011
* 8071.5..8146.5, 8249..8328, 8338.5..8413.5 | 0.061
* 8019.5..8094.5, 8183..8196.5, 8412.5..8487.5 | 0.094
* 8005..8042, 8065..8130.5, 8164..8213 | -0.036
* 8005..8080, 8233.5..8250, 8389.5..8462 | 0.123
